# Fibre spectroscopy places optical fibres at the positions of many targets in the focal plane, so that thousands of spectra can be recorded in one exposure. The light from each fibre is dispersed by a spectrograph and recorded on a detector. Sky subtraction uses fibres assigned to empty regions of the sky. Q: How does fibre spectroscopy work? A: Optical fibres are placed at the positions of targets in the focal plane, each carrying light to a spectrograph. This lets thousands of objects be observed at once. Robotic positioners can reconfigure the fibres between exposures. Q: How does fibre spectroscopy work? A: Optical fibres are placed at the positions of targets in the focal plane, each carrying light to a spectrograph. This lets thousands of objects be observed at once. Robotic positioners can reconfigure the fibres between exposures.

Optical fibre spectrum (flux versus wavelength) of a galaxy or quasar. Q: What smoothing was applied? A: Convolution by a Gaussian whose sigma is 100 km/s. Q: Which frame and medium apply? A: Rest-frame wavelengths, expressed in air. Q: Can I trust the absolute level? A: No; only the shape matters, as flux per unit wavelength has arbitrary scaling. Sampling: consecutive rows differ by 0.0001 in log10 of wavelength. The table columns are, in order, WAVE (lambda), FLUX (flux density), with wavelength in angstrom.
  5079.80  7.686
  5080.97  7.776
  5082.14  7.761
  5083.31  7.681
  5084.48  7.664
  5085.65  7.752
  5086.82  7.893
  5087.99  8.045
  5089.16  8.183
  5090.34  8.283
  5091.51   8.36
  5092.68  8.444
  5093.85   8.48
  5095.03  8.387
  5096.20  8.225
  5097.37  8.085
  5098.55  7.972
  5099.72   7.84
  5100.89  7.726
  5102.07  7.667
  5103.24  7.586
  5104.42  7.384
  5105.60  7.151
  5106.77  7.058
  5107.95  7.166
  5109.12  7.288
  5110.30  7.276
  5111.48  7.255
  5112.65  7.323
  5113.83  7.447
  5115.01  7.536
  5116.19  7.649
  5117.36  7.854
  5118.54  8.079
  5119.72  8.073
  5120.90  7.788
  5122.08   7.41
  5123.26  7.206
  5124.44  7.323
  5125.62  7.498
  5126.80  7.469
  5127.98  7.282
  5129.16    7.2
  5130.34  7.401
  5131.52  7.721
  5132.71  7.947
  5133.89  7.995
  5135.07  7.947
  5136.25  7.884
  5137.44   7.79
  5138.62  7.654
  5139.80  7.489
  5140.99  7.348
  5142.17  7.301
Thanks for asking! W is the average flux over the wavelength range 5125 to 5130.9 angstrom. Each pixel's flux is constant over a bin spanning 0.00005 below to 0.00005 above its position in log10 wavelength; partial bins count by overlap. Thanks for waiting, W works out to 7.37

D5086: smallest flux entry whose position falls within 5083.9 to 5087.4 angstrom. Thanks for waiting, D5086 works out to 7.664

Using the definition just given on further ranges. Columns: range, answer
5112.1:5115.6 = 7.323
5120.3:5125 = 7.206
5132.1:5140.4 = 7.489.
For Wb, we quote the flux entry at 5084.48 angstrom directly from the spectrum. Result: 7.664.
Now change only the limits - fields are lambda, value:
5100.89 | 7.726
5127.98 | 7.282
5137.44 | 7.79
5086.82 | 7.893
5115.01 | 7.536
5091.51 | 8.36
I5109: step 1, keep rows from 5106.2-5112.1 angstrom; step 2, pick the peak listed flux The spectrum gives 7.288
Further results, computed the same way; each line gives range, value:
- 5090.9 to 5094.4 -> 8.48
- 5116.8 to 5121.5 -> 8.079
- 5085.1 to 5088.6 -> 8.045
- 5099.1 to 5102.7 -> 7.84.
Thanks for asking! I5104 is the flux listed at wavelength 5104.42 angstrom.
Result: 7.384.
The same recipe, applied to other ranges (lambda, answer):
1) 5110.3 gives 7.276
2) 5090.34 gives 8.283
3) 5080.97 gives 7.776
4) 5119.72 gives 8.073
